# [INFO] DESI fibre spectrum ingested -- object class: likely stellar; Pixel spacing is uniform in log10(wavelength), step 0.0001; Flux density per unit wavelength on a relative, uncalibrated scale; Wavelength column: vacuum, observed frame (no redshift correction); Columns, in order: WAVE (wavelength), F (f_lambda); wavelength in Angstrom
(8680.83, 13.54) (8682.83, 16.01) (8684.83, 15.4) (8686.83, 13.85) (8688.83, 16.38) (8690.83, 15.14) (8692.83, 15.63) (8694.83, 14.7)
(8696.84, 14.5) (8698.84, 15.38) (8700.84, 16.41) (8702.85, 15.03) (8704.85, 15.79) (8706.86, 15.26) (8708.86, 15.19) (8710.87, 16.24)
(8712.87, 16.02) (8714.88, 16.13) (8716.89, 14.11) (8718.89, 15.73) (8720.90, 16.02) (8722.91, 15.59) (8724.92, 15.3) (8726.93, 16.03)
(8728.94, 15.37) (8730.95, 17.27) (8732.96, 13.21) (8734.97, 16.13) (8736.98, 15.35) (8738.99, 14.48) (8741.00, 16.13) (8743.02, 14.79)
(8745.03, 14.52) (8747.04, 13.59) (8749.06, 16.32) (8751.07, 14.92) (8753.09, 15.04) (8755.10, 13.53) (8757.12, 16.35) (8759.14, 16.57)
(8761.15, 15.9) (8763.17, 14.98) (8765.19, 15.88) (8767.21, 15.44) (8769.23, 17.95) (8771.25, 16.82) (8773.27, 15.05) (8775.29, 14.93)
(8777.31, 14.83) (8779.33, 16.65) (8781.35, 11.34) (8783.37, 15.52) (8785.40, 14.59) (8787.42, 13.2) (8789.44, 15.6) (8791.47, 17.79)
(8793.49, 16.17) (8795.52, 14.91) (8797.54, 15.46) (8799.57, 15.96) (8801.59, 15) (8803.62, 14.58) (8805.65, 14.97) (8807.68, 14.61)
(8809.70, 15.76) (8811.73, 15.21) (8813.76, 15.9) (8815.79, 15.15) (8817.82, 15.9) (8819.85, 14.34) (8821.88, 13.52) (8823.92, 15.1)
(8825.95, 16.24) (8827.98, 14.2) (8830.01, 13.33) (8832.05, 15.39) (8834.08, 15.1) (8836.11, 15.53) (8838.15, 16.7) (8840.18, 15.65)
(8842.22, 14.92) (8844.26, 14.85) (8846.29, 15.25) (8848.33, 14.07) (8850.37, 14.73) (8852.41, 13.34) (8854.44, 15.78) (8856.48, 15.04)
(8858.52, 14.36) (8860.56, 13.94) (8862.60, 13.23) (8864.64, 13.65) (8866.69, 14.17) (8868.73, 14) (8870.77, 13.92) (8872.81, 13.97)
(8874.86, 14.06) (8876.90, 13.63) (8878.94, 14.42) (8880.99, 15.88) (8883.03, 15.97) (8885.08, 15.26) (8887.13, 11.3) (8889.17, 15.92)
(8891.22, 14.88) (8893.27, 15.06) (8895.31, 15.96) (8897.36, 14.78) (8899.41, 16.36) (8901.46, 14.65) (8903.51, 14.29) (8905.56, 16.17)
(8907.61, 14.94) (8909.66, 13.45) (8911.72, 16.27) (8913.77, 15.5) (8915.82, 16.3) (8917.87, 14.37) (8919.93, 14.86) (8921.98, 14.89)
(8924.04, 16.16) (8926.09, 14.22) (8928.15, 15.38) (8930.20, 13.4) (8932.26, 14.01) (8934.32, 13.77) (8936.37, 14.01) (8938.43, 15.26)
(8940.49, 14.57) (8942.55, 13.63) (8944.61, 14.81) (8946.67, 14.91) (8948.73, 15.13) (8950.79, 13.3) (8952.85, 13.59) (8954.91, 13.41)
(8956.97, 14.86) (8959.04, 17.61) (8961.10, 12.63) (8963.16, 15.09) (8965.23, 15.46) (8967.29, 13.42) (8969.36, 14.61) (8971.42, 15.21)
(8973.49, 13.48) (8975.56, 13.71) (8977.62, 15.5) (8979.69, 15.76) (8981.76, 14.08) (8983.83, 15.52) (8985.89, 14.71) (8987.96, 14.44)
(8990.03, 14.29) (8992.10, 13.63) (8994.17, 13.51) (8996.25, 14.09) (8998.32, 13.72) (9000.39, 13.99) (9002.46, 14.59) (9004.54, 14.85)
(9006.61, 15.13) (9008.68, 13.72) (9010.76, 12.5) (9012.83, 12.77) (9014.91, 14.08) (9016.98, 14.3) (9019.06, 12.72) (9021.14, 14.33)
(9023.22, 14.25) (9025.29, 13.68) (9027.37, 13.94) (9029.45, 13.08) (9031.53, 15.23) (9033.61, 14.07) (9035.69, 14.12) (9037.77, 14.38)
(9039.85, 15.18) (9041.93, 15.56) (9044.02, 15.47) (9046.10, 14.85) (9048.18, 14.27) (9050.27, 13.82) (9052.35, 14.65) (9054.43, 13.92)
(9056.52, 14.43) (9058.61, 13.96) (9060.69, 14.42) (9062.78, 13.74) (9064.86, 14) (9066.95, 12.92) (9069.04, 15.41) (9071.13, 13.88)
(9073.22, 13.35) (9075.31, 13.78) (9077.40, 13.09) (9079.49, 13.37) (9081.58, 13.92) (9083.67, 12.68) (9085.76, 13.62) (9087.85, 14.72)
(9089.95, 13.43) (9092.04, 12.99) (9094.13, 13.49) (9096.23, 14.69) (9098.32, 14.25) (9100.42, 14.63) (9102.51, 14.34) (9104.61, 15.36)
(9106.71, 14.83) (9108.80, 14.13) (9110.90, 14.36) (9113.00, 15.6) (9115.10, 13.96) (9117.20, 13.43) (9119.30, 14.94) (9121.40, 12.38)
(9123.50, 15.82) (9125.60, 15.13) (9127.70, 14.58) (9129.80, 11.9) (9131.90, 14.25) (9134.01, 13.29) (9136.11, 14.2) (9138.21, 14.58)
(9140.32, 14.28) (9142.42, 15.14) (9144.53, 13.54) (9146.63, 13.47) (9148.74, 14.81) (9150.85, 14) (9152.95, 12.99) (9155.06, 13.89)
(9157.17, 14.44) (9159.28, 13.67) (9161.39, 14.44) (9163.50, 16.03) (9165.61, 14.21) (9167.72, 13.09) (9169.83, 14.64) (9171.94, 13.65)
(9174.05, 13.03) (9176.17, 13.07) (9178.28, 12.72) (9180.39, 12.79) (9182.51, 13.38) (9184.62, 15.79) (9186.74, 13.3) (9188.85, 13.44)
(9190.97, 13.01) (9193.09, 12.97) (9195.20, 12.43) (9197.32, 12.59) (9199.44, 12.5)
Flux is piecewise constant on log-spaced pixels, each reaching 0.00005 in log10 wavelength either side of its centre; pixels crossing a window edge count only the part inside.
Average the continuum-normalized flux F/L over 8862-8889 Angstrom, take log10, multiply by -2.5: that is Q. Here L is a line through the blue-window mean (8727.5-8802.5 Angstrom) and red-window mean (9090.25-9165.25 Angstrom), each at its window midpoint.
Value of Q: 0.06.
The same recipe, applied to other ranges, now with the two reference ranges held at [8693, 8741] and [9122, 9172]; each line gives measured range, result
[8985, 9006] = 0.032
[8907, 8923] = -0.015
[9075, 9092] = 0.064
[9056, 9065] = 0.024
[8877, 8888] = 0.032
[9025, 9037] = 0.036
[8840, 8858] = 0.020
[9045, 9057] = 0.010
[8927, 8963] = 0.029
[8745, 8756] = 0.049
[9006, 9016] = 0.076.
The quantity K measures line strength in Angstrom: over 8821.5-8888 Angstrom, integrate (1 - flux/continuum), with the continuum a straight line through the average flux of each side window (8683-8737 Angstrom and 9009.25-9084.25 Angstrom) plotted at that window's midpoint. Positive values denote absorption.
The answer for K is 1.2 Angstrom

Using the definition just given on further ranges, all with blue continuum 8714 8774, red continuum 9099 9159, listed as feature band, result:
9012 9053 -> 0.8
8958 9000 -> 0.6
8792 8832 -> 0.4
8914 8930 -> -0.2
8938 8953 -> 0.4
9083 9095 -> 0.7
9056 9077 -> 0.7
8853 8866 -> 0.7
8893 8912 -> -0.2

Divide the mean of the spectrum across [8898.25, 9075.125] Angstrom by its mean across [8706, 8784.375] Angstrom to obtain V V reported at 0.9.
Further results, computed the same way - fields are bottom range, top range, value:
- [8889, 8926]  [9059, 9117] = 0.92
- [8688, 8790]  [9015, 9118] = 0.92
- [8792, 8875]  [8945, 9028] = 0.96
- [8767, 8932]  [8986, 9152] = 0.94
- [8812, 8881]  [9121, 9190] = 0.95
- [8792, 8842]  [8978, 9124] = 0.93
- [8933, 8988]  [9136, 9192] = 0.96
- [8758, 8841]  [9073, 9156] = 0.92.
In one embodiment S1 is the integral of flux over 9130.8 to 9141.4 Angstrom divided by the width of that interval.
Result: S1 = 14.1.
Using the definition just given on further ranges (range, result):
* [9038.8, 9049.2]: 15.1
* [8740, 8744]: 15.4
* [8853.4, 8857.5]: 15.4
